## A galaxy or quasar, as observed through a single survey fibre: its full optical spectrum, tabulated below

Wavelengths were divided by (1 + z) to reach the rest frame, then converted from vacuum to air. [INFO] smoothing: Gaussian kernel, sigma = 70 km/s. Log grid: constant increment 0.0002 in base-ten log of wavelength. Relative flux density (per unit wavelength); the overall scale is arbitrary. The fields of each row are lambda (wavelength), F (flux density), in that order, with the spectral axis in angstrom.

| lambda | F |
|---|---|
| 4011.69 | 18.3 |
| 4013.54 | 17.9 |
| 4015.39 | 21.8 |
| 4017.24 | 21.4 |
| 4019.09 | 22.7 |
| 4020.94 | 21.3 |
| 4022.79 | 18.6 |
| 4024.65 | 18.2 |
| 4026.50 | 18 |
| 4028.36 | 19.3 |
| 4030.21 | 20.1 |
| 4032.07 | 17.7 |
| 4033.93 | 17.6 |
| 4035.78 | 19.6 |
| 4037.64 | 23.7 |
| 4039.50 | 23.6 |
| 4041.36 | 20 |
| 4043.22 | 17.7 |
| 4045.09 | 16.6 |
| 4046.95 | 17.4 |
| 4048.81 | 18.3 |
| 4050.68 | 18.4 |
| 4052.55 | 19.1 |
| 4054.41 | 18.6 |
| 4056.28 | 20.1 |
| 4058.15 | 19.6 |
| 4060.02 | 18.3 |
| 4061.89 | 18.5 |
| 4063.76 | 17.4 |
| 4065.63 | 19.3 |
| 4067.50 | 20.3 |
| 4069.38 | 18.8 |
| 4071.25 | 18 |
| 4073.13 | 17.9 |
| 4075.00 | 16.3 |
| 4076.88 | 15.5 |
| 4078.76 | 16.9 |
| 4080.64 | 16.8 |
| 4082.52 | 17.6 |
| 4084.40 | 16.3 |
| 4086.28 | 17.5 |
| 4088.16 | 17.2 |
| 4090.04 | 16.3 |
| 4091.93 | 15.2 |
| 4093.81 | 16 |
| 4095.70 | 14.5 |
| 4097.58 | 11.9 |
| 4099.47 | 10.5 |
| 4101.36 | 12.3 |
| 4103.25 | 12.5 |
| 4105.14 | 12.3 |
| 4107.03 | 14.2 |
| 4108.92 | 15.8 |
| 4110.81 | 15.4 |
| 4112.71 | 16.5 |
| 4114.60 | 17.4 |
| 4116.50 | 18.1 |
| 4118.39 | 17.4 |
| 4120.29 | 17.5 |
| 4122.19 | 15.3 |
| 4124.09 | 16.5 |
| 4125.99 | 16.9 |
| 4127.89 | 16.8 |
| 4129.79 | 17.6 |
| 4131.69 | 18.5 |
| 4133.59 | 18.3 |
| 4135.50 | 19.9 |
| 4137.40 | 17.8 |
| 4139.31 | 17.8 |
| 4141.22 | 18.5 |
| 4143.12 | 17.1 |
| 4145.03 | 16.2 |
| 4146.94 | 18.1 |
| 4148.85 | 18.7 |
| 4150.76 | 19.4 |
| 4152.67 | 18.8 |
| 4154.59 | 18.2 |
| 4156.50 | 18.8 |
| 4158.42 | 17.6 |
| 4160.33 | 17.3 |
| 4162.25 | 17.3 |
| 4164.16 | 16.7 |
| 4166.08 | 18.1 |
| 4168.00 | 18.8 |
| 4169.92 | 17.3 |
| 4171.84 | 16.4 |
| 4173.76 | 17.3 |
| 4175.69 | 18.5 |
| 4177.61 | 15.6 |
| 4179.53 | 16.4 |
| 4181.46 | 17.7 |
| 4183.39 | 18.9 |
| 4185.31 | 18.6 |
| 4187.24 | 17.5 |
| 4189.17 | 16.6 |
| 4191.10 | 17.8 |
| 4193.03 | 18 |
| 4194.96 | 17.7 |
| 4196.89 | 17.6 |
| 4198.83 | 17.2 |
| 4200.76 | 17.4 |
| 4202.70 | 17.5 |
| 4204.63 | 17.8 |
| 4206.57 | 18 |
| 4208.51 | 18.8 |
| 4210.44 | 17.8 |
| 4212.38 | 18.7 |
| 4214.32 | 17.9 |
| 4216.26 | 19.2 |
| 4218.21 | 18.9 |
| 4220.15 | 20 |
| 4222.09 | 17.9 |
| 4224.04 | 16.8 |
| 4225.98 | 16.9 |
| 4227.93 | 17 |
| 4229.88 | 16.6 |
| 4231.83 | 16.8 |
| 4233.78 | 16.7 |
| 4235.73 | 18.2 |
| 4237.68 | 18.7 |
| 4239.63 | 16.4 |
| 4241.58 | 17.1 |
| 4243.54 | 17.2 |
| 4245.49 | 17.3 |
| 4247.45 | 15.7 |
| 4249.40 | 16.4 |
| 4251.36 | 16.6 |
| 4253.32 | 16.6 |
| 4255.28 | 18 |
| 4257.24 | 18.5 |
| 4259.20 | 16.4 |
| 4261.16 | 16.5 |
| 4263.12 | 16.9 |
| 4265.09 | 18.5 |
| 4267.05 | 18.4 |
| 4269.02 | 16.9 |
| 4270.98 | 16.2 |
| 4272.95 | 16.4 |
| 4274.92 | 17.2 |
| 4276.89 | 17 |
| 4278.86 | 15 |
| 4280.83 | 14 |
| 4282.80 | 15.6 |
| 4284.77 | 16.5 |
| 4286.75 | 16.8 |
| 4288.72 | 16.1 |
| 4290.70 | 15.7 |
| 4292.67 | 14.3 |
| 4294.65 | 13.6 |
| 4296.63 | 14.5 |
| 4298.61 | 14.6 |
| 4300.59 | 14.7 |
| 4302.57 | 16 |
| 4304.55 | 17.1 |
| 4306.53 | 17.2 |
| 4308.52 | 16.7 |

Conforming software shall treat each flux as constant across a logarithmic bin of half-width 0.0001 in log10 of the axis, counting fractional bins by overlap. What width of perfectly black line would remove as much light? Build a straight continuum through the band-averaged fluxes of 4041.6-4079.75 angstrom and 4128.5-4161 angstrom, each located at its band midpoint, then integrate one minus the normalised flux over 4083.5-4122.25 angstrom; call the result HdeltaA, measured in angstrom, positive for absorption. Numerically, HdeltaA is 6.2 angstrom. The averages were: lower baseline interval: 18.2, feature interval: 15.2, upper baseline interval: 18.1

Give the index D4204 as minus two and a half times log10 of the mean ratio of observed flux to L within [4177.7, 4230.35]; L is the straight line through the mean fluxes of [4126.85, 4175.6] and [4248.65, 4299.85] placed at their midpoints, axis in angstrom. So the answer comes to -0.04 mag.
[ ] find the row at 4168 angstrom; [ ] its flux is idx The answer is 18.8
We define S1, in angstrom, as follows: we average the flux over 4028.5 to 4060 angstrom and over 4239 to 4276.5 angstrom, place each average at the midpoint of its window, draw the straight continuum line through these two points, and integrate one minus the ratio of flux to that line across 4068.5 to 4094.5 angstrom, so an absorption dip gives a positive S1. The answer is 2.7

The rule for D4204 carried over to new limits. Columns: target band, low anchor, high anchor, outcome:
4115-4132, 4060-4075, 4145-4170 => 0.065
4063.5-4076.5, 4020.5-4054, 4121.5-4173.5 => 0.030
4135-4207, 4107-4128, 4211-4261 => -0.049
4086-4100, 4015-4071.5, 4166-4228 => 0.255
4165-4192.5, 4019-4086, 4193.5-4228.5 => 0.035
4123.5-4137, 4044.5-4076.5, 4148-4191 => 0.009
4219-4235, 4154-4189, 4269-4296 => -0.044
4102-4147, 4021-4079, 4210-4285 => 0.089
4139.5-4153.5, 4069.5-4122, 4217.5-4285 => -0.123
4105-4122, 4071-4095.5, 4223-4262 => 0.032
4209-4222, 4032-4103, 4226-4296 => -0.115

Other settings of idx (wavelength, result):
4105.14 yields 12.3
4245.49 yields 17.3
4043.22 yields 17.7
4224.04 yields 16.8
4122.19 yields 15.3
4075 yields 16.3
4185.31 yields 18.6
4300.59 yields 14.7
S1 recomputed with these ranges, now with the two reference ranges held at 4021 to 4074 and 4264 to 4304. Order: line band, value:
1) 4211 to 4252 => -2.18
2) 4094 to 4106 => 3.77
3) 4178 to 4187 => -0.26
